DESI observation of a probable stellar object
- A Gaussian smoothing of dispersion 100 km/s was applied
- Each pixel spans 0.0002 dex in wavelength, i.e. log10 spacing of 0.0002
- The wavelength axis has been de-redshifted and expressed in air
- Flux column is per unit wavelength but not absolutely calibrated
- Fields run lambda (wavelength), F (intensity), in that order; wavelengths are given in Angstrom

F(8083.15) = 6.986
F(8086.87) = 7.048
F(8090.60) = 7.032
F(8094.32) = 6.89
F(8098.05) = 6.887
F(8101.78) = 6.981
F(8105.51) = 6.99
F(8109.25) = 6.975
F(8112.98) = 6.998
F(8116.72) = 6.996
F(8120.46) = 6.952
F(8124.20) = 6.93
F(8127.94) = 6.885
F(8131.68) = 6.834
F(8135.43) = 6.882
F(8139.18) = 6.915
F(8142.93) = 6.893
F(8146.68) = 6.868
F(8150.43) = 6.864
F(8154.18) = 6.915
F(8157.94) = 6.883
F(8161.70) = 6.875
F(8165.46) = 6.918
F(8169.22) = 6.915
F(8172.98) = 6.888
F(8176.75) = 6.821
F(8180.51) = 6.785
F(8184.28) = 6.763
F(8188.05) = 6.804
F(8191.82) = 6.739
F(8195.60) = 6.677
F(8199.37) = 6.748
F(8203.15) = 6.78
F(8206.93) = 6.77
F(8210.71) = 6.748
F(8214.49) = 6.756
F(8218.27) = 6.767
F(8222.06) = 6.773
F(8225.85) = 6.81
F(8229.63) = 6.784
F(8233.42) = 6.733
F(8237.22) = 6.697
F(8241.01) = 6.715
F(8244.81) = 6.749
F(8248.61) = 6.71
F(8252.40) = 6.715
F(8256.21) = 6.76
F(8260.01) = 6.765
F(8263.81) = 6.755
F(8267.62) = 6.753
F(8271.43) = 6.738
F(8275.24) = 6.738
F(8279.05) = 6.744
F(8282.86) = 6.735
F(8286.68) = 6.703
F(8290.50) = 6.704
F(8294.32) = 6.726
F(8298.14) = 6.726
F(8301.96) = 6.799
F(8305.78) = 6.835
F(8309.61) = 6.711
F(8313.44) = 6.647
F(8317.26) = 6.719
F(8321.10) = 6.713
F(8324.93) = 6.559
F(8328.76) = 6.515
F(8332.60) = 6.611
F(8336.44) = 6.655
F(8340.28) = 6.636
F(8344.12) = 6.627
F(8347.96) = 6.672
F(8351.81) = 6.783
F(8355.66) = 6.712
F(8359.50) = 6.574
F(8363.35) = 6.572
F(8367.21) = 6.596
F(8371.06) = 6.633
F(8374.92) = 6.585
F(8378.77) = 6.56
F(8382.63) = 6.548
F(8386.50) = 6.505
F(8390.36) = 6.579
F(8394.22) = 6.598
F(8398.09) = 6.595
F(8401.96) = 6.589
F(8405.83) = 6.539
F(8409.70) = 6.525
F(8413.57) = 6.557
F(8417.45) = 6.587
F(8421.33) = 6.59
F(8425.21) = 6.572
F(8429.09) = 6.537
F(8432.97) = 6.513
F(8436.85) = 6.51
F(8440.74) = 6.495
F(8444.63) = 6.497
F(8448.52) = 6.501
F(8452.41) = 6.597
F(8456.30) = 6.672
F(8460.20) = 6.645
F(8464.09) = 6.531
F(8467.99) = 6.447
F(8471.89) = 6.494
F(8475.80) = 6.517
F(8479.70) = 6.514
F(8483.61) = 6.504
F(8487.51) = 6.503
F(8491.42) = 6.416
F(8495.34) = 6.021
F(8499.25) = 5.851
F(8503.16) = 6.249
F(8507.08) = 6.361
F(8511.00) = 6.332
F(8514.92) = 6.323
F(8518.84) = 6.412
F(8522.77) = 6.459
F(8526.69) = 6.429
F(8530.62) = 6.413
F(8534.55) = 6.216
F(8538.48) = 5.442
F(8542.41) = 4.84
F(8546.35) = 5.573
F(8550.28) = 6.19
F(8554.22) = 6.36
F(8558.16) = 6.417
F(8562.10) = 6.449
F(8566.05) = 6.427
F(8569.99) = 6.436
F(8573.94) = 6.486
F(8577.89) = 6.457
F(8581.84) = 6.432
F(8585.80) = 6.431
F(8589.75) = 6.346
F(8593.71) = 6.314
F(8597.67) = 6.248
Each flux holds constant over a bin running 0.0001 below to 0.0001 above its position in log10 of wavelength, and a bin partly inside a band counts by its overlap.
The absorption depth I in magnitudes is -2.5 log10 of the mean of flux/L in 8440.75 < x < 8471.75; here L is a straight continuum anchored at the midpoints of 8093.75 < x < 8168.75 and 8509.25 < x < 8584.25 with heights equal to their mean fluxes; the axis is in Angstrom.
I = -0.030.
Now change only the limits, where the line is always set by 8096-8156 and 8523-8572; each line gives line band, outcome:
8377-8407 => -0.03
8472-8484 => -0.04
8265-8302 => -0.02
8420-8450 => -0.03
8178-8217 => 0.00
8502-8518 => -0.02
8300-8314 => -0.03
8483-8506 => -0.01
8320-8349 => -0.02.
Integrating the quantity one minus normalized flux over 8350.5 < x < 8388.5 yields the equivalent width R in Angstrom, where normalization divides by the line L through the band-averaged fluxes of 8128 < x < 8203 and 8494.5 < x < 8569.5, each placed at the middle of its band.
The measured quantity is -0.9 Angstrom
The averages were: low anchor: 6.84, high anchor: 6.15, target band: 6.6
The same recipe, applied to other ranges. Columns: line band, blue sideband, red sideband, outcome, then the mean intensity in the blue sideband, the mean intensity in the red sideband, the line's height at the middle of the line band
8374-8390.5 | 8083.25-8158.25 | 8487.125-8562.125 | -0.3 Angstrom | 6.93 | 6.15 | 6.42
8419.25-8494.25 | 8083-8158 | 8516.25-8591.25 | -1.7 Angstrom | 6.93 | 6.22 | 6.38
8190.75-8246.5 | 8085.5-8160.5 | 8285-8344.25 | 0.5 Angstrom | 6.93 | 6.68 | 6.81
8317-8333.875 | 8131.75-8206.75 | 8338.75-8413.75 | 0.1 Angstrom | 6.84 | 6.6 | 6.66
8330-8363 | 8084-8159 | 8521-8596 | -0.4 Angstrom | 6.93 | 6.22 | 6.56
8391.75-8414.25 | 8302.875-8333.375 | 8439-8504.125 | -0.1 Angstrom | 6.67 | 6.44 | 6.54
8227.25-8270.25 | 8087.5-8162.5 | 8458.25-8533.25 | 0.0 Angstrom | 6.92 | 6.39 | 6.75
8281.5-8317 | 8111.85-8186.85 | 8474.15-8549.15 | -0.7 Angstrom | 6.89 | 6.18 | 6.59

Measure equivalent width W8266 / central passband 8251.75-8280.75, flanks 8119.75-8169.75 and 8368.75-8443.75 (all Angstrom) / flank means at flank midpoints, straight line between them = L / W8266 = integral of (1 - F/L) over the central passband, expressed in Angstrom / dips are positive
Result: 0.0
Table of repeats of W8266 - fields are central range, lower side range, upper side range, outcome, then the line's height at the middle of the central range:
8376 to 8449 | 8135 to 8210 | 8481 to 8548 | -2.3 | 6.35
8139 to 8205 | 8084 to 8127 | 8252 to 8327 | 0.5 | 6.88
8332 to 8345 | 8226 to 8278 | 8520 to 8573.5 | -0.1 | 6.57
